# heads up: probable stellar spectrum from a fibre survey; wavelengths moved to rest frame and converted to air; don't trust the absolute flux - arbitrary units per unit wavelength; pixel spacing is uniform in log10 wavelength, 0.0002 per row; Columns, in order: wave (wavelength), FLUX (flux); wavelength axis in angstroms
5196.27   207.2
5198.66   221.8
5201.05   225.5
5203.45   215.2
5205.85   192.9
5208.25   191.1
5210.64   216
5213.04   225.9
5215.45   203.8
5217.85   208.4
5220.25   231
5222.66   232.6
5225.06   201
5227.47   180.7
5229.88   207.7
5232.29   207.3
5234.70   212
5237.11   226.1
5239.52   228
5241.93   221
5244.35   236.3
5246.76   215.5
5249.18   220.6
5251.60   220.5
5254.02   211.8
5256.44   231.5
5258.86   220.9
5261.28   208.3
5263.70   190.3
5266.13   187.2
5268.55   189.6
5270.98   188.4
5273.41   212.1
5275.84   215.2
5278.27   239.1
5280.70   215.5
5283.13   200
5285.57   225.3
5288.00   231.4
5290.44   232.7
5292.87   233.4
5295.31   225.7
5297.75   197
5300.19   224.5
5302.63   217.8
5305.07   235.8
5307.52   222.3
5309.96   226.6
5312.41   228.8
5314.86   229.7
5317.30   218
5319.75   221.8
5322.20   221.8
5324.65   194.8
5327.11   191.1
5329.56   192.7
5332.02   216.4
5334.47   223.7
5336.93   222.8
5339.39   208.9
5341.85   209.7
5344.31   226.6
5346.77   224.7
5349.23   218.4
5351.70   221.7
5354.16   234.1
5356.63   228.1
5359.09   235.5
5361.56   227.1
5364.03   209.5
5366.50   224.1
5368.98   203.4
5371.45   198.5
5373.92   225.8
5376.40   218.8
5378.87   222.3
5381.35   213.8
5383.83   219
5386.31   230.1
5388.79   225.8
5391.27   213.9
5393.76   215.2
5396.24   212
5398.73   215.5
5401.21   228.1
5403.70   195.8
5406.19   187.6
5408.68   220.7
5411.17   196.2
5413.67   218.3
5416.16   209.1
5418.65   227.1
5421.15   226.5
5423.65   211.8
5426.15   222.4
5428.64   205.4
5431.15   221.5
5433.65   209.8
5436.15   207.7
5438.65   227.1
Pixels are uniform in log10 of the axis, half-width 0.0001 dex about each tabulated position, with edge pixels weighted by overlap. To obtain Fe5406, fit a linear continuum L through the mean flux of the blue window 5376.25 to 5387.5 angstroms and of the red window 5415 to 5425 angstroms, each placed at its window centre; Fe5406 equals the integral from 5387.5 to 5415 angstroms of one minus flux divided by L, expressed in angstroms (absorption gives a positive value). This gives 1.0 angstroms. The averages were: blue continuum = 221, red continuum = 219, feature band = 212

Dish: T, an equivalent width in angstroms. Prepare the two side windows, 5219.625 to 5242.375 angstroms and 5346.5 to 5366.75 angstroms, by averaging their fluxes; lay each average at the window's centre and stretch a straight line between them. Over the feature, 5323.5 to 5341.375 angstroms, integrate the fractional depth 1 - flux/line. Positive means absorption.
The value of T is 1.2 angstroms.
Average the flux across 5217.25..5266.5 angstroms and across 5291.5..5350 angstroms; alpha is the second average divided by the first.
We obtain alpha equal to 1.02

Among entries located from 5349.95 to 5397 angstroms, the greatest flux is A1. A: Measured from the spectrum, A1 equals 235.5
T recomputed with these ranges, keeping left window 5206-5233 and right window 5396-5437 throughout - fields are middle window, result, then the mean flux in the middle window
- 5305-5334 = -0.71 angstroms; 216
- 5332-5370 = -1.74 angstroms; 221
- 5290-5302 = -0.65 angstroms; 222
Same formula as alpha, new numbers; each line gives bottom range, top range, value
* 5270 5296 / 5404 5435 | 0.97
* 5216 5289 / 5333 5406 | 1.02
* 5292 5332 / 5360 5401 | 1.00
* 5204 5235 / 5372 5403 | 1.05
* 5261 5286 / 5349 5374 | 1.07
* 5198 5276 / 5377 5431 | 1.02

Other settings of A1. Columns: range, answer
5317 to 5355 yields 234.1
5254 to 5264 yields 231.5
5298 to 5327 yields 235.8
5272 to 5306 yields 239.1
